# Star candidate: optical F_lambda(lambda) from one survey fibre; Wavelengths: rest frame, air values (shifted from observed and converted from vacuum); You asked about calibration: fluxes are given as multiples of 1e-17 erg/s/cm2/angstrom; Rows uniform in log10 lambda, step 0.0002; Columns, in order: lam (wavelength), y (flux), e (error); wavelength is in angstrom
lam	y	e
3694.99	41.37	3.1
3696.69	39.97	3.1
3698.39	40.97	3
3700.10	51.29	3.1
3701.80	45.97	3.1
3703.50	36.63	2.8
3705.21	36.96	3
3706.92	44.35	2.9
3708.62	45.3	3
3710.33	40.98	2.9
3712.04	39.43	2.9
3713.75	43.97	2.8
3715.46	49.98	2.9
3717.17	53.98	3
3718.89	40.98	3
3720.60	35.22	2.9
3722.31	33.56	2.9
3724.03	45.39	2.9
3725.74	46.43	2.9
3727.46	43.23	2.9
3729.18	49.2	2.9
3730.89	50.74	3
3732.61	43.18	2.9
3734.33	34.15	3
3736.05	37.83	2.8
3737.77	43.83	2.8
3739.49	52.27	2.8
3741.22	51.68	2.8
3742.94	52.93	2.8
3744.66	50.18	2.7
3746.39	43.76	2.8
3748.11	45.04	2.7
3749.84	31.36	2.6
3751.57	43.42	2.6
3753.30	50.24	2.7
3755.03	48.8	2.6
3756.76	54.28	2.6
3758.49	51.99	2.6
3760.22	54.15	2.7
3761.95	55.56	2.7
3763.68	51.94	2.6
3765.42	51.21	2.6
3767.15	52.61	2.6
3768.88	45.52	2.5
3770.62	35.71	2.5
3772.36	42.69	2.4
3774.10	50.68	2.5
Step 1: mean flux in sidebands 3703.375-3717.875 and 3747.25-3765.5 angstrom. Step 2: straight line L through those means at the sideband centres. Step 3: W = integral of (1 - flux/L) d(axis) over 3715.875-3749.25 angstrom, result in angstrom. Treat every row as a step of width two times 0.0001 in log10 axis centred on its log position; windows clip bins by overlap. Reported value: 0.9 angstrom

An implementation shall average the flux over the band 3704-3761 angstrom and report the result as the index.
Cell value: 45.1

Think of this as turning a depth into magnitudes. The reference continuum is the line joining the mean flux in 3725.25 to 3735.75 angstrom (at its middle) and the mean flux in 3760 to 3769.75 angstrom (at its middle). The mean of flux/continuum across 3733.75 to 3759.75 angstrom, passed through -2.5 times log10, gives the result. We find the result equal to 0.03 mag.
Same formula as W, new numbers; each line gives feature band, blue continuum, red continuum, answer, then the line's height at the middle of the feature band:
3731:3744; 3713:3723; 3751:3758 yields 0.3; 46.5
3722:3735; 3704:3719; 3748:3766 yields 0.6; 45.8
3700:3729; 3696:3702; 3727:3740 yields 0.8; 44.4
